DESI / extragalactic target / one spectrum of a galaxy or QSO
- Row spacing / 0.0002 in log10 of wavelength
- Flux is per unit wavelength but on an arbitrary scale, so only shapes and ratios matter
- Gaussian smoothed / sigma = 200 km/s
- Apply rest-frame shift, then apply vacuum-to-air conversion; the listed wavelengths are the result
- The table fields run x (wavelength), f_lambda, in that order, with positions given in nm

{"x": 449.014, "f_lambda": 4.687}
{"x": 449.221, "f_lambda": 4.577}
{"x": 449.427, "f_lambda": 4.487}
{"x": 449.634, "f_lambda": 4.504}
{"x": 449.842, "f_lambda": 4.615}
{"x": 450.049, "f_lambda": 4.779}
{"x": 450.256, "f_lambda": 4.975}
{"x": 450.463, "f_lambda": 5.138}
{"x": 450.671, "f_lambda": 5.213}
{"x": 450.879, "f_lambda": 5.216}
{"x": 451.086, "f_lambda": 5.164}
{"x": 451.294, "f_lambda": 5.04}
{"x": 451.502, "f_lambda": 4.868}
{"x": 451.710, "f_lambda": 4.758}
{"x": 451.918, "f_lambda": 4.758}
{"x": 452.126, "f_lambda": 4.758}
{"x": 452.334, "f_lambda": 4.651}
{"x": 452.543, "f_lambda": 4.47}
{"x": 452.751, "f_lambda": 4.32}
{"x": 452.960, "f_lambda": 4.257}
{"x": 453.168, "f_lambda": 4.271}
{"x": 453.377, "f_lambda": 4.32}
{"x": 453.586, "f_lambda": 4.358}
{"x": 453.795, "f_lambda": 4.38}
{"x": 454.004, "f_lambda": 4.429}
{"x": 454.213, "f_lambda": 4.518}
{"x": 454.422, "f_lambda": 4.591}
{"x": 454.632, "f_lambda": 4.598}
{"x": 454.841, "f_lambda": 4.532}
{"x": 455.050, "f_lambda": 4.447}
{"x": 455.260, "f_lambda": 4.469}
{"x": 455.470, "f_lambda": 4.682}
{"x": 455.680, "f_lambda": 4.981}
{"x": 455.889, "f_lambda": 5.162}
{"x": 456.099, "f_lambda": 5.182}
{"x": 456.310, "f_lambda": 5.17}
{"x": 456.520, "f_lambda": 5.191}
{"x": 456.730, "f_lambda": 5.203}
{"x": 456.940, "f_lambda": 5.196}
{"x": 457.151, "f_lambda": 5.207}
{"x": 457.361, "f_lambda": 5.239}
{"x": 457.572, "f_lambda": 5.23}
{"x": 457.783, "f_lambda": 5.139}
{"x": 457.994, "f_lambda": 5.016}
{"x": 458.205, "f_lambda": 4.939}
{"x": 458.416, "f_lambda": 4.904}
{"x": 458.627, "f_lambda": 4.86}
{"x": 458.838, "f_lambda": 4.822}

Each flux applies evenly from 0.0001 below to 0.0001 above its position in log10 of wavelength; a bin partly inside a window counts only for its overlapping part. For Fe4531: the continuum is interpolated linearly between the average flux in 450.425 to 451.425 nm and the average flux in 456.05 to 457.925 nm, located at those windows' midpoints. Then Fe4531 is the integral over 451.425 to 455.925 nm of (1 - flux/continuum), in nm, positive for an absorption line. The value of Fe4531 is 0.53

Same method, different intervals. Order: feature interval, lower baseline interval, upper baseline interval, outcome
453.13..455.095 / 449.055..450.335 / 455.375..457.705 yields 0.20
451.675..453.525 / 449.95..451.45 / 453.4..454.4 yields 0.08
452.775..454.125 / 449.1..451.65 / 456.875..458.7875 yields 0.17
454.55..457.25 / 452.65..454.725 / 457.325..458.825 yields -0.12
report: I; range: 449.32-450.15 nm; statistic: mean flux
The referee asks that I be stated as 4.6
